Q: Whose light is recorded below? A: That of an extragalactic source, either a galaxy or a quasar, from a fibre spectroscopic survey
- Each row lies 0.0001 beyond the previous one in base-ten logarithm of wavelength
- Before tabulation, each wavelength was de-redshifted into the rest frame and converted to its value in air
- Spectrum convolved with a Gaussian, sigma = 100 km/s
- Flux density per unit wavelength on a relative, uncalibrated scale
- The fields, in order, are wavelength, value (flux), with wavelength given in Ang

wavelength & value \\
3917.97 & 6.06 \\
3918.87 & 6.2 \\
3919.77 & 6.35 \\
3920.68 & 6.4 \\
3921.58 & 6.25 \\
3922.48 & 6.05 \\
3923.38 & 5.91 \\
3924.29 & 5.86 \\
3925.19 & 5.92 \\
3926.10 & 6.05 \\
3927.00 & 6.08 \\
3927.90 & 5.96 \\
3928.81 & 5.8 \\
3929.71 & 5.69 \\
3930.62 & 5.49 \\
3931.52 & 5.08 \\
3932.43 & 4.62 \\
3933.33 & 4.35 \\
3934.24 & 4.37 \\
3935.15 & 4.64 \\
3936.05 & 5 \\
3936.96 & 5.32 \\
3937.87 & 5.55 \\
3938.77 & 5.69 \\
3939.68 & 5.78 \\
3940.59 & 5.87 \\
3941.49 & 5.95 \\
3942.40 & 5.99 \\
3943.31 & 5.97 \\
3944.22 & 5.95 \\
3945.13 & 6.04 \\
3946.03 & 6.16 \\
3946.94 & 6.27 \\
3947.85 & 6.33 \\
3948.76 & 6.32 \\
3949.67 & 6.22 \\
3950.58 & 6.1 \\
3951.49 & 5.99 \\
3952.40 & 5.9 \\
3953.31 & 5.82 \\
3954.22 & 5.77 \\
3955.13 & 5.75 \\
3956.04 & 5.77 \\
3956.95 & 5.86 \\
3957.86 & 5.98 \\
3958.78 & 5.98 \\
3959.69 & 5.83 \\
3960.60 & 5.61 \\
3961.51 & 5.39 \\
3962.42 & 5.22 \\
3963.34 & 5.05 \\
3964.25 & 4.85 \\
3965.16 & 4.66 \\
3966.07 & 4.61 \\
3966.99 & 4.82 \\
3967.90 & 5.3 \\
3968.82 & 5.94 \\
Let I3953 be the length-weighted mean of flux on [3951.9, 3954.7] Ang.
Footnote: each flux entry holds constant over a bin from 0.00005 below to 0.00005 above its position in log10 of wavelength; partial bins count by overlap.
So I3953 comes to 5.83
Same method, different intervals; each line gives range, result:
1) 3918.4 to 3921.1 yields 6.31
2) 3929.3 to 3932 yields 5.4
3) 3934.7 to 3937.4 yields 4.99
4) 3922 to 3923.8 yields 6.01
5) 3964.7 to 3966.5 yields 4.65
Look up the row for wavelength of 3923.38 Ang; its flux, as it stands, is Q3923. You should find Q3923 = 5.91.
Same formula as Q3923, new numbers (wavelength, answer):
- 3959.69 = 5.83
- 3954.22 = 5.77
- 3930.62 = 5.49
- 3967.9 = 5.3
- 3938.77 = 5.69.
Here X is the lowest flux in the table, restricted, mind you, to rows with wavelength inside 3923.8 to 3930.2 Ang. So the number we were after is 5.69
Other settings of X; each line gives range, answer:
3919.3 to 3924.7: 5.86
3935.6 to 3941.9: 5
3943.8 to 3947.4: 5.95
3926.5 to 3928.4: 5.96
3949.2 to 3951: 6.1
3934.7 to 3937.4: 4.64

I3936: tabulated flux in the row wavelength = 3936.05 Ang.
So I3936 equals 5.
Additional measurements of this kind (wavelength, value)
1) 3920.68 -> 6.4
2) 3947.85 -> 6.33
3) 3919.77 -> 6.35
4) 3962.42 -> 5.22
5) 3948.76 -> 6.32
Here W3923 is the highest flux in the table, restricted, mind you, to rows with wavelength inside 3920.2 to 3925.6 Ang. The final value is 6.4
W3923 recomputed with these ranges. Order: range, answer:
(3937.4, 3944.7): 5.99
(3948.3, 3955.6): 6.32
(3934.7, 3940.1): 5.78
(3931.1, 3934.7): 5.08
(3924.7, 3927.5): 6.08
